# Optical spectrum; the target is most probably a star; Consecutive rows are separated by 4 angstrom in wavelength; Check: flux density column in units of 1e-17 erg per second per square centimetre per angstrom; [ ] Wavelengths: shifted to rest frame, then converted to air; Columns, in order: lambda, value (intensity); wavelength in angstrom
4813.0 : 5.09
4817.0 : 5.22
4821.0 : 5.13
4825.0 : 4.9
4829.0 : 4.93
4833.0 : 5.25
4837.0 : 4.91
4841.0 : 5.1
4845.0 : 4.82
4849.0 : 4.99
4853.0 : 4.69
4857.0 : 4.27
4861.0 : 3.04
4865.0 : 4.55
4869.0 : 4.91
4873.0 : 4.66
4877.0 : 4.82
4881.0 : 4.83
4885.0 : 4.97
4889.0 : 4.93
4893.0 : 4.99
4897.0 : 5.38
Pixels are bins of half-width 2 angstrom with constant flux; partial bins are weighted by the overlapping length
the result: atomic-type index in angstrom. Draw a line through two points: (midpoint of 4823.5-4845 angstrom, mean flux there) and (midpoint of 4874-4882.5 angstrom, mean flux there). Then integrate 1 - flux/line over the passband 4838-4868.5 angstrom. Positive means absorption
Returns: 2.43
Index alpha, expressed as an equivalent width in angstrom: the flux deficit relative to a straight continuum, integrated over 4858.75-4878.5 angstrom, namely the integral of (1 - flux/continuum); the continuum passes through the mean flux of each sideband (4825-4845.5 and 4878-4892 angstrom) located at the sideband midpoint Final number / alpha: 2.2 angstrom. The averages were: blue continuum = 5.01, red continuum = 4.91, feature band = 4.38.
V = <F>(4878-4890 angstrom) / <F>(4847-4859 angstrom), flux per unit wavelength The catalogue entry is 1.1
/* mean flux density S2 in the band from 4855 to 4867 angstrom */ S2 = 3.95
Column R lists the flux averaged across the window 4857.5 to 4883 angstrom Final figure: 4.46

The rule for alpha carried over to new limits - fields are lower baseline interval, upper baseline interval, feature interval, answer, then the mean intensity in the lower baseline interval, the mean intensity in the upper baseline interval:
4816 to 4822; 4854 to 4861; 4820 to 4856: -3.0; 5.17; 3.98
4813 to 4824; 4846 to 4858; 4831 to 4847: -0.5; 5.13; 4.7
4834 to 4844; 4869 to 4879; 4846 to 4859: 0.7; 5.01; 4.77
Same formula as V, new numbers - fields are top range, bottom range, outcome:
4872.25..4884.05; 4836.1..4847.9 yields 0.97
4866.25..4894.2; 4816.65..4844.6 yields 0.96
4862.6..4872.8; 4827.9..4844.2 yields 0.92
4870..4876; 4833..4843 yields 0.94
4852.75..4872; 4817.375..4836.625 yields 0.85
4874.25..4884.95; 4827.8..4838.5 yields 0.96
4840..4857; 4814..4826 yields 0.94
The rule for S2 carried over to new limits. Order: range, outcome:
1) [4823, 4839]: 5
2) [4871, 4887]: 4.82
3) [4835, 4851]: 4.96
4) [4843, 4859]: 4.69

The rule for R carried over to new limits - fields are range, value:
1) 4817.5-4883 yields 4.75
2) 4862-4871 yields 4.54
